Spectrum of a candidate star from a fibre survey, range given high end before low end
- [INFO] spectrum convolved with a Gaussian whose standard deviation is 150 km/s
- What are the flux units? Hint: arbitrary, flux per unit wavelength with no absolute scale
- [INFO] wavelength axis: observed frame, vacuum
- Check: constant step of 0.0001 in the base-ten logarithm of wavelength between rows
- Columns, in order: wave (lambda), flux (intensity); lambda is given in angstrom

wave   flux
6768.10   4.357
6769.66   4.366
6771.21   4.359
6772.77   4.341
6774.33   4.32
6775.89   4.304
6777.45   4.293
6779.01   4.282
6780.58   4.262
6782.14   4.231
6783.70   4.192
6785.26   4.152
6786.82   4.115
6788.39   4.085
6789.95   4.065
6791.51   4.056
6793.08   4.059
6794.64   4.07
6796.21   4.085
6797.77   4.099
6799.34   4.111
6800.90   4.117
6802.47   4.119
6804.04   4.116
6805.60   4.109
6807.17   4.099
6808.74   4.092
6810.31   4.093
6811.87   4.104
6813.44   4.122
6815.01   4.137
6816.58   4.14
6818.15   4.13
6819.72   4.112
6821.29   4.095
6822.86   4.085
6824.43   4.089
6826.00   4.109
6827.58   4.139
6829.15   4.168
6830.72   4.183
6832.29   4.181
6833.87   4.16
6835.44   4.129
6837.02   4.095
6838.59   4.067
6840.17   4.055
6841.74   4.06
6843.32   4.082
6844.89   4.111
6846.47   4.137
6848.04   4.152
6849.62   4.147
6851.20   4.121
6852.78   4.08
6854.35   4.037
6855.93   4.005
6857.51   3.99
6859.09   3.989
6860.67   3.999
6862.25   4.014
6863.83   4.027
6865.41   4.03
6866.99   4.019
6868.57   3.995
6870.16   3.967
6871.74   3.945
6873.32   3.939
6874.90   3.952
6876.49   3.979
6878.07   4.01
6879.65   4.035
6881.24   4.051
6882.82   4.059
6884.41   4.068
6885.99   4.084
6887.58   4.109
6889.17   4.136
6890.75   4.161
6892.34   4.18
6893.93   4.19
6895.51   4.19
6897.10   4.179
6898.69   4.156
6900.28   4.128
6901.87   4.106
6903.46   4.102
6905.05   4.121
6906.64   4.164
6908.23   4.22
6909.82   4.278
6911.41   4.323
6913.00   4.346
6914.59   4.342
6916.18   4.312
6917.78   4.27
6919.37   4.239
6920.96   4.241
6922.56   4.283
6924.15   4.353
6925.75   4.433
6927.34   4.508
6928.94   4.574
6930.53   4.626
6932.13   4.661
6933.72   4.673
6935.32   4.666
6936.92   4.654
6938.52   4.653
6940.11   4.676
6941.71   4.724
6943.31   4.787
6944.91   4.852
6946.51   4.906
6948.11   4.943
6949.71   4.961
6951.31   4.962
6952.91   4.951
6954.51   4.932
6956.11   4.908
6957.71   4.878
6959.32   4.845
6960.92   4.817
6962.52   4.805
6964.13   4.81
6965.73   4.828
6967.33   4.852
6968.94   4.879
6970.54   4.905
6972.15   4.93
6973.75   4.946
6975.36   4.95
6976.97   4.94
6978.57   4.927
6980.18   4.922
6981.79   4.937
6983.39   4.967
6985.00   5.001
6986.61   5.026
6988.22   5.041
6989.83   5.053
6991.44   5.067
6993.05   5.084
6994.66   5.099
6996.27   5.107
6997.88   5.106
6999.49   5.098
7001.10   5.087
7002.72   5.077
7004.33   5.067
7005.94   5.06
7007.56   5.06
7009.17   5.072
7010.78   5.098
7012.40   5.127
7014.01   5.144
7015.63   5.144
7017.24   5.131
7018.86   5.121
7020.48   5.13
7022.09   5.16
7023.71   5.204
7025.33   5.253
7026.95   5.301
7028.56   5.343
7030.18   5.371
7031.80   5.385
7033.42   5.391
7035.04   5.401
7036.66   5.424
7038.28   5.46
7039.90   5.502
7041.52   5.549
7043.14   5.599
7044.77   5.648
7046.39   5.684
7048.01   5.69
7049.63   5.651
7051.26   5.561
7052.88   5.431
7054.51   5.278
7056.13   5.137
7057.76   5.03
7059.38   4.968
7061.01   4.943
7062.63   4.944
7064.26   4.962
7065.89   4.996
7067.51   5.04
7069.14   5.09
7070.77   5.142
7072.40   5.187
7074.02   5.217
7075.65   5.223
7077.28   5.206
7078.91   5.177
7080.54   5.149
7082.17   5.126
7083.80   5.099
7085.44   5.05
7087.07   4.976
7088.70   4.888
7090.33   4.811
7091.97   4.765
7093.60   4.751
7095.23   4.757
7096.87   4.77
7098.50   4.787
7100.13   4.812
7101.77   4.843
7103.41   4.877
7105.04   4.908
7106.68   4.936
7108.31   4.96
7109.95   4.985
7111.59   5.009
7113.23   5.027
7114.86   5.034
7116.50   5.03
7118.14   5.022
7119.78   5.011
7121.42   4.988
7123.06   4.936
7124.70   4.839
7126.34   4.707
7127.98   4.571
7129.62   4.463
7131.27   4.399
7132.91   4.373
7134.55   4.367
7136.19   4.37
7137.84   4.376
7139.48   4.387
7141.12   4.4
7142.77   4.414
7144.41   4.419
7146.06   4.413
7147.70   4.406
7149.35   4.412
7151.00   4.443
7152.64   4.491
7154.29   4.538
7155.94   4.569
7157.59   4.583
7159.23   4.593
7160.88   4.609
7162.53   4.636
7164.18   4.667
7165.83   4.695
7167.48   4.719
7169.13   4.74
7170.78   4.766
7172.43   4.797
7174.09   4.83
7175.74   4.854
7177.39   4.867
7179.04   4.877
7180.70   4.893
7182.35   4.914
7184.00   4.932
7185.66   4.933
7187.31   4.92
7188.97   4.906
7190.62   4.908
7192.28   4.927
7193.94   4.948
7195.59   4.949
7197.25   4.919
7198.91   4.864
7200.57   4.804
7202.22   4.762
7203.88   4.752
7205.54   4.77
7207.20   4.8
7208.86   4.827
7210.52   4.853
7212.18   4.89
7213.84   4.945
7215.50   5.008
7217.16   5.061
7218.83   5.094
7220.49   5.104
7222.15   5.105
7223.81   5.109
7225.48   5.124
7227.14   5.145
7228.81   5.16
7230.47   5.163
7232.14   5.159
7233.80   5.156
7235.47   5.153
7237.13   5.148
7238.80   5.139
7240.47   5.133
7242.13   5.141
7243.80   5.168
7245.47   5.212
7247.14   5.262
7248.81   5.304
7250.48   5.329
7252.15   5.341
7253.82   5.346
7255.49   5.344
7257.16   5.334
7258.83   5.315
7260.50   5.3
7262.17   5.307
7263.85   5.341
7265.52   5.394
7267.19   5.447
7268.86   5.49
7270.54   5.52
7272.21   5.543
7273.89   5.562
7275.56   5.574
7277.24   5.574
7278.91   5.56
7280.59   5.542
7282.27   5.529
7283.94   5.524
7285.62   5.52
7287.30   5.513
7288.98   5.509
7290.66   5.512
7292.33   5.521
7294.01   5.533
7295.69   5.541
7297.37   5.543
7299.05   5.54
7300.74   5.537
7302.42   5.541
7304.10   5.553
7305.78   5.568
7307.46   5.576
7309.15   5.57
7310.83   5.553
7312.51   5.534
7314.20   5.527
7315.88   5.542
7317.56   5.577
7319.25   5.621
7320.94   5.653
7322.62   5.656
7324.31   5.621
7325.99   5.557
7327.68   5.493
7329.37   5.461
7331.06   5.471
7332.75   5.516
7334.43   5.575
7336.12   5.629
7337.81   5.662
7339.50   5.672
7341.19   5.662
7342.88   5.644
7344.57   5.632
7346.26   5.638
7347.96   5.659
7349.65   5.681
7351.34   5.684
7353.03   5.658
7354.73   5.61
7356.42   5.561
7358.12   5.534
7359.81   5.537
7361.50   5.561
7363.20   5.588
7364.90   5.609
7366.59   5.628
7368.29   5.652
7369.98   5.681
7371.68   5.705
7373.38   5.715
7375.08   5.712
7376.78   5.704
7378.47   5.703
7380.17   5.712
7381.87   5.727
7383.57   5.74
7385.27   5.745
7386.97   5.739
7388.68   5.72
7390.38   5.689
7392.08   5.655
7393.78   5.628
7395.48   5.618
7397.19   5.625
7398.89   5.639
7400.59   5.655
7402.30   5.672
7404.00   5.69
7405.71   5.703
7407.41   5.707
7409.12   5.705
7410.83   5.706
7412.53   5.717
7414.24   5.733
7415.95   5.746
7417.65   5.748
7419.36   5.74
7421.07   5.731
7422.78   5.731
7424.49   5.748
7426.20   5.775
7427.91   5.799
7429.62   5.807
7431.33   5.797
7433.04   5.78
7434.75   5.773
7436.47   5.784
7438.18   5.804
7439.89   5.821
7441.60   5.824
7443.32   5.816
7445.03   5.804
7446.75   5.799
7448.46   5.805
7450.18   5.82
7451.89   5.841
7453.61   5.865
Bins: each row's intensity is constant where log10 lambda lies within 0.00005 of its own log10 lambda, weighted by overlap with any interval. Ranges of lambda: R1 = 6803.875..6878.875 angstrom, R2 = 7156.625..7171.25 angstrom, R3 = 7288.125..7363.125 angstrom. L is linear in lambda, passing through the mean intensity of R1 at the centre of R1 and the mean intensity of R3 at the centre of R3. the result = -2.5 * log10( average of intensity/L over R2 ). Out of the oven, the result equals 0.09 mag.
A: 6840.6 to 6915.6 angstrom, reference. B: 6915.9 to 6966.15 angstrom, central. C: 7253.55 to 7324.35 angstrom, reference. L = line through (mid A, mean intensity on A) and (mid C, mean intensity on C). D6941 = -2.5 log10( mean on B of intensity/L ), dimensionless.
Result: -0.09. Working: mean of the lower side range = 4.1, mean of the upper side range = 5.51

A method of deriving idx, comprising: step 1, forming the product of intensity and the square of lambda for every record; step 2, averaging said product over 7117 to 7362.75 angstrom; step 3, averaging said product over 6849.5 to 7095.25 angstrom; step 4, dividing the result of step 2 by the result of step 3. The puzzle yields 1.2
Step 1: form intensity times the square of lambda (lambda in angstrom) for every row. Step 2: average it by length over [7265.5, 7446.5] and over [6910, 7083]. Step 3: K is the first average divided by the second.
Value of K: 1.2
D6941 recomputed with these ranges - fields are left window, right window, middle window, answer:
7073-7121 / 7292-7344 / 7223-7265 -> 0.030 mag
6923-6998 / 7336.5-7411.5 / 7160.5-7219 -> 0.096 mag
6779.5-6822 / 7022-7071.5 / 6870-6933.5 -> 0.099 mag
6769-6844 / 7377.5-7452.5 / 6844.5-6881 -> 0.069 mag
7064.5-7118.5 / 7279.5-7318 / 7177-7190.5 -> 0.070 mag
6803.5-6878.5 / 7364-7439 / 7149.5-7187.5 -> 0.069 mag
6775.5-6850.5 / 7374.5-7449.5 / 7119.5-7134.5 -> 0.067 mag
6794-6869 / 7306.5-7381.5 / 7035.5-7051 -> -0.180 mag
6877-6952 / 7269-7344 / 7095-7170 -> 0.079 mag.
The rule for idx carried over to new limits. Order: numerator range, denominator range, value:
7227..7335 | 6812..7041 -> 1.31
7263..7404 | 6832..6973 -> 1.45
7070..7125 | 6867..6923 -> 1.28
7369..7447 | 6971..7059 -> 1.23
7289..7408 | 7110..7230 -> 1.23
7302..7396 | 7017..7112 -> 1.18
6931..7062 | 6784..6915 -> 1.29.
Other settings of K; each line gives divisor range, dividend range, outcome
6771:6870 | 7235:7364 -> 1.53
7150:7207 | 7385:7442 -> 1.28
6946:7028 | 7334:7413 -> 1.26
